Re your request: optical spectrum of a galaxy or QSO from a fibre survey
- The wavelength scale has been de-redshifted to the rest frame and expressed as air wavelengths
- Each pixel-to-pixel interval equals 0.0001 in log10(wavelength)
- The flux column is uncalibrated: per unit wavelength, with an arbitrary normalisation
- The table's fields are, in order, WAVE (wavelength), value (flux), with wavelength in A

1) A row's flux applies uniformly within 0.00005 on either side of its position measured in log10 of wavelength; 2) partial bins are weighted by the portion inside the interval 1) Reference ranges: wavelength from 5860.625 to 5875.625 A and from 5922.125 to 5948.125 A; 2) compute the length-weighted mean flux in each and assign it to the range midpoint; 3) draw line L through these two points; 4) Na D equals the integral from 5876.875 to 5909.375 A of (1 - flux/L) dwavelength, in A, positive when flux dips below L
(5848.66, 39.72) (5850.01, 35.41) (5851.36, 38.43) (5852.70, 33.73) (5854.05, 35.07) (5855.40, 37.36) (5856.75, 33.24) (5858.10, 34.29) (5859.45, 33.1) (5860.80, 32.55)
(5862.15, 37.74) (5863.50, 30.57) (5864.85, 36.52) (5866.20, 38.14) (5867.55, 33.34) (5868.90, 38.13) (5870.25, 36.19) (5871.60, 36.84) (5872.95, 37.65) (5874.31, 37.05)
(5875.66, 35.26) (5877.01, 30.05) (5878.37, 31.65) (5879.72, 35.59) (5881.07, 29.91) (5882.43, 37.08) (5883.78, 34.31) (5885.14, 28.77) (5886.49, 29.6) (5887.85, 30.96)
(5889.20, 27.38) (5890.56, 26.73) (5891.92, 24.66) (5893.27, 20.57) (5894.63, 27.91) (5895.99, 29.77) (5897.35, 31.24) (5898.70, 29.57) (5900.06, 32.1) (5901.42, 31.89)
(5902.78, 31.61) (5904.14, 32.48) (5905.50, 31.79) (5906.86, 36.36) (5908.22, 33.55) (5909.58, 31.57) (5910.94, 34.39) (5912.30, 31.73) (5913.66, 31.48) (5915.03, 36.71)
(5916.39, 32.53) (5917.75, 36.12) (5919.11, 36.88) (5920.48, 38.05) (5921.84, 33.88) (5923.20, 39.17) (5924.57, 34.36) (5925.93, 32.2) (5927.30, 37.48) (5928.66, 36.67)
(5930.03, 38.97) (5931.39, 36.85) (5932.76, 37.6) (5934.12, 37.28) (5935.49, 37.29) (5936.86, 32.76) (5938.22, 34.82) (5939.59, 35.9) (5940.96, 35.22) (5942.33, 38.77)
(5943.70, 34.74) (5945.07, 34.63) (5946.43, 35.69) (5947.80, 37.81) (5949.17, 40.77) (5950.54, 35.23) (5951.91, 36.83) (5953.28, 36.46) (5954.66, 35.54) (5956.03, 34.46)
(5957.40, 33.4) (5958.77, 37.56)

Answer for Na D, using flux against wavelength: 4.8 A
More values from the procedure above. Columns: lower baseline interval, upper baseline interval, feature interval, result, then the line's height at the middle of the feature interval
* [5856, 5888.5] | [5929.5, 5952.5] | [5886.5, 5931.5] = 3.7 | 35.4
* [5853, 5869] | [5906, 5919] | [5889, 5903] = 2.4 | 34.2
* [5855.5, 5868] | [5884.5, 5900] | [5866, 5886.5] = -1.9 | 31.5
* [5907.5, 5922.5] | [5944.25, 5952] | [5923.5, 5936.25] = -0.4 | 35.4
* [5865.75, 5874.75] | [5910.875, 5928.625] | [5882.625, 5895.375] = 2.8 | 36.1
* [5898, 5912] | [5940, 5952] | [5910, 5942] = -0.9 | 34.6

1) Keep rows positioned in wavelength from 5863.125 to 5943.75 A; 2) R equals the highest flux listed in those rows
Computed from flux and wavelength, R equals 39.17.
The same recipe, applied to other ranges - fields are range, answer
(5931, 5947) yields 38.77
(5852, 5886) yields 38.14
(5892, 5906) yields 32.48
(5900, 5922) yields 38.05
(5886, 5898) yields 31.24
